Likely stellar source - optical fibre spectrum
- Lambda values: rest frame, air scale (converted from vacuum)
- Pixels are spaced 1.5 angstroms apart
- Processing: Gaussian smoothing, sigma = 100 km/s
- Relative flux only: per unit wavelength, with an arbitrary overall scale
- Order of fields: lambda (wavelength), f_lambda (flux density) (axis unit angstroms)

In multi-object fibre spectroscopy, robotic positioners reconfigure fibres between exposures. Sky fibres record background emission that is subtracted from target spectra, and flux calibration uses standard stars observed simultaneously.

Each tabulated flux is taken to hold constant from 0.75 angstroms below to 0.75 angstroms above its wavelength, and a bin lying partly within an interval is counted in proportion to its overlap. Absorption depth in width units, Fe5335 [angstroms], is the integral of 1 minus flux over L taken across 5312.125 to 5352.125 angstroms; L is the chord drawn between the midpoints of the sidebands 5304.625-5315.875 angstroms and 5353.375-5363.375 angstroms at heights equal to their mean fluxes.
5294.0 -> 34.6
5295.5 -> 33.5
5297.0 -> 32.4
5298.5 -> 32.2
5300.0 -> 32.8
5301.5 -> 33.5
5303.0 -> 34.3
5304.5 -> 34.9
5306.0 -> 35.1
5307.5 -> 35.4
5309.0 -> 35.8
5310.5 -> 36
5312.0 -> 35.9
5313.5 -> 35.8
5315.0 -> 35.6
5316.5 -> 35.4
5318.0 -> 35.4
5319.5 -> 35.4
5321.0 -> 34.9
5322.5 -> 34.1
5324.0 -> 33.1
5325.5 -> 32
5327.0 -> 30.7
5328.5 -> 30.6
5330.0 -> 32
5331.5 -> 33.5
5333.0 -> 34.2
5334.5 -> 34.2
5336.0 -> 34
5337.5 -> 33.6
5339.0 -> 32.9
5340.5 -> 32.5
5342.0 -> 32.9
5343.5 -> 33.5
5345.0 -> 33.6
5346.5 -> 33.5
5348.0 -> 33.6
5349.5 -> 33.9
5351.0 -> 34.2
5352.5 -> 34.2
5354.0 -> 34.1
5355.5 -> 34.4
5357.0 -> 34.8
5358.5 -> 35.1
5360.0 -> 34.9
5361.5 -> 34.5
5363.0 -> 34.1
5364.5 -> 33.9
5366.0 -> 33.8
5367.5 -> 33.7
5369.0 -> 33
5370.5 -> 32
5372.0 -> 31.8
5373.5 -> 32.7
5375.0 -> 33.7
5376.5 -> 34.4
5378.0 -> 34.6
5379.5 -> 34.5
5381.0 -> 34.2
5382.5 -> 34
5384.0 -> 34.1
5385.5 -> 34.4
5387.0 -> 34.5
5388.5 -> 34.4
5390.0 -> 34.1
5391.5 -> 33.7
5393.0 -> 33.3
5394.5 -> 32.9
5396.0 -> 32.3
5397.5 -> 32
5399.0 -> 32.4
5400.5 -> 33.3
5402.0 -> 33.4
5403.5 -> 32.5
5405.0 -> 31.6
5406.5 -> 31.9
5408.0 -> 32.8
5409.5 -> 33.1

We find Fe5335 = 1.6 angstroms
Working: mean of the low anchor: 35.6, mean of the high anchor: 34.6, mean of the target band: 33.7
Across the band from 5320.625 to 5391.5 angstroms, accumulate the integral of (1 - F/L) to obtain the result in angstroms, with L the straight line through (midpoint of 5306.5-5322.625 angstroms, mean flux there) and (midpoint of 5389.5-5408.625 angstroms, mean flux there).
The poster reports 1.0 angstroms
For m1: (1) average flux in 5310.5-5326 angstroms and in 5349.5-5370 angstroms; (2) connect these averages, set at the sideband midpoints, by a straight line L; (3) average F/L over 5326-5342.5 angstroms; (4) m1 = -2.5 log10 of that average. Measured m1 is 0.06 mag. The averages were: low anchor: 34.9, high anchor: 34.2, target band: 32.8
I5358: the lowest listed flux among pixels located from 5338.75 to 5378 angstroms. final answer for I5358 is 31.8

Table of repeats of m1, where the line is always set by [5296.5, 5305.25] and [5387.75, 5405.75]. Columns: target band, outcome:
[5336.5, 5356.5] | -0.014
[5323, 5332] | 0.042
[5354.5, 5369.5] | -0.036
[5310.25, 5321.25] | -0.071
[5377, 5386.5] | -0.040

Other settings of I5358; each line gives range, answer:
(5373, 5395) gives 32.7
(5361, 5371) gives 32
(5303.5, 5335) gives 30.6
